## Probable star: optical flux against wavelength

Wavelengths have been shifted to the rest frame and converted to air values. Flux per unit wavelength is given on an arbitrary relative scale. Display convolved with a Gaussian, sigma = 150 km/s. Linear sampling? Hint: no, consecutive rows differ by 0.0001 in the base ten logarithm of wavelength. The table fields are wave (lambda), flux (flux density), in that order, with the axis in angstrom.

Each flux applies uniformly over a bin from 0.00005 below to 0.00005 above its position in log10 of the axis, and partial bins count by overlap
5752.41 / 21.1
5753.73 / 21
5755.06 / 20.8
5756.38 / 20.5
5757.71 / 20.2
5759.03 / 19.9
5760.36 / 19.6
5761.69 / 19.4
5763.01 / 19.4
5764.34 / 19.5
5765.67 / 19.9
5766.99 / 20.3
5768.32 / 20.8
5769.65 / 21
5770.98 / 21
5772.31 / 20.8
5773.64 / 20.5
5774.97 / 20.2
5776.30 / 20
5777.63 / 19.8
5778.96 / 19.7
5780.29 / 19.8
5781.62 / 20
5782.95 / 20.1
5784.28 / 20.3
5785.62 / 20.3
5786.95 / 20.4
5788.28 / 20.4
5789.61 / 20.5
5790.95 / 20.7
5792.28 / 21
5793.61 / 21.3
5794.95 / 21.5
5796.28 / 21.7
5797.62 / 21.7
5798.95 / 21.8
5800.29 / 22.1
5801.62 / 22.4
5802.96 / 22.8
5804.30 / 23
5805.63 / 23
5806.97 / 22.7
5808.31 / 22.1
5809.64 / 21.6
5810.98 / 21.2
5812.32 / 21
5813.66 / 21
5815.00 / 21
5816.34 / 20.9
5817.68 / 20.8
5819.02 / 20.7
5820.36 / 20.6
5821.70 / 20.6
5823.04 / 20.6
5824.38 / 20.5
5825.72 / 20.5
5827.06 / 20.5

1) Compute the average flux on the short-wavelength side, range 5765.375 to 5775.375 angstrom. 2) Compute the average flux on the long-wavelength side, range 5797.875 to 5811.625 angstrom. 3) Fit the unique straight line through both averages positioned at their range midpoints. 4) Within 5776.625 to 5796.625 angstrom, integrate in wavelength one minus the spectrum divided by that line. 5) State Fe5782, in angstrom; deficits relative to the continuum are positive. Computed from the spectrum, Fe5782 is 0.9 angstrom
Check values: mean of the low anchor 20.6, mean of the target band 20.5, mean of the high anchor 22.3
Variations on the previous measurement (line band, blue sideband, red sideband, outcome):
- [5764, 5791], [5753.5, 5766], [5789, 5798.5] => 0.4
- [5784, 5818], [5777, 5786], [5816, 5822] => -1.8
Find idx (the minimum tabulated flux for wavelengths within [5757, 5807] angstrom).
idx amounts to 19.4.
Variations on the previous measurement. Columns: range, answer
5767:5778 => 19.8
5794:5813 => 21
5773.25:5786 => 19.7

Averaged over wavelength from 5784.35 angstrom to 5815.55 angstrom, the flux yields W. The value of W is 21.5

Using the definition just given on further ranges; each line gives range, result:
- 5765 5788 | 20.3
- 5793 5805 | 22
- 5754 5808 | 20.8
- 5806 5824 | 21.2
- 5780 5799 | 20.8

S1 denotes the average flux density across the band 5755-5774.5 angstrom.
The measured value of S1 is 20.2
